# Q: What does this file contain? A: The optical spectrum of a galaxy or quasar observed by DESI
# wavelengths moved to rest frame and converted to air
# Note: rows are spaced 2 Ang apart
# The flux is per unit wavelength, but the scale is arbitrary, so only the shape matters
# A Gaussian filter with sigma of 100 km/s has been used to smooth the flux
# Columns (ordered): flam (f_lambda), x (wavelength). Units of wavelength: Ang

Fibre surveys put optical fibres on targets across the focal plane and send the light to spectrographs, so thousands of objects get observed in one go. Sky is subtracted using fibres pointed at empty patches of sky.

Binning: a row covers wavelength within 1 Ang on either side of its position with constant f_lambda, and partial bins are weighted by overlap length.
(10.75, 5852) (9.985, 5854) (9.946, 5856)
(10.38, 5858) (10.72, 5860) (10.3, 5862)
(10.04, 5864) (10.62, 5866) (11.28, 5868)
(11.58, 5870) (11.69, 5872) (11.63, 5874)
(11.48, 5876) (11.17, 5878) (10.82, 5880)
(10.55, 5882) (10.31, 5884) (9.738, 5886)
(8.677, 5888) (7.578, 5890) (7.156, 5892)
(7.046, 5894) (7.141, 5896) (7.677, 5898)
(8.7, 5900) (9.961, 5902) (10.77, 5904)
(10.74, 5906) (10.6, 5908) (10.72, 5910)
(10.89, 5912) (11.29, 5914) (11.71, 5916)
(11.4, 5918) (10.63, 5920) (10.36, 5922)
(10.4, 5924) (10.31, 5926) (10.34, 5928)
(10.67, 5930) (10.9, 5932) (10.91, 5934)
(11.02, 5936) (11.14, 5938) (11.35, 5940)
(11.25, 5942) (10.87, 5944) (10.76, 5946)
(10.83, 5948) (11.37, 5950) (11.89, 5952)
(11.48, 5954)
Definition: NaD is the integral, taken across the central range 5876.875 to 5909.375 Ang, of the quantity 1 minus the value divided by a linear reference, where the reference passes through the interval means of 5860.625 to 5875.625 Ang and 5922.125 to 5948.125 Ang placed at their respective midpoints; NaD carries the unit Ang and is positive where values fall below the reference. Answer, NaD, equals 4.85 Ang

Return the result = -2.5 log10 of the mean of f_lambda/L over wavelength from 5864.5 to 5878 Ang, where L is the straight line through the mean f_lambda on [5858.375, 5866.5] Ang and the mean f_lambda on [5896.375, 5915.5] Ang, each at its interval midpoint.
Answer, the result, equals -0.10 mag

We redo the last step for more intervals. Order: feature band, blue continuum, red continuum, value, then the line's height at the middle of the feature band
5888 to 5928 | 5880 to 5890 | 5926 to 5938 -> 0.056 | 10.2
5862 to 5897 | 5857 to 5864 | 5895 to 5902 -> -0.068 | 9.27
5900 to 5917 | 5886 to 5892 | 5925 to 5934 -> -0.144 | 9.37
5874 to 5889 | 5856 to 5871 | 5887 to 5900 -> -0.182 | 8.84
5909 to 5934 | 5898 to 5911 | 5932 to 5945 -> -0.025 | 10.6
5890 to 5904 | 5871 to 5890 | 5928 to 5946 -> 0.294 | 10.6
